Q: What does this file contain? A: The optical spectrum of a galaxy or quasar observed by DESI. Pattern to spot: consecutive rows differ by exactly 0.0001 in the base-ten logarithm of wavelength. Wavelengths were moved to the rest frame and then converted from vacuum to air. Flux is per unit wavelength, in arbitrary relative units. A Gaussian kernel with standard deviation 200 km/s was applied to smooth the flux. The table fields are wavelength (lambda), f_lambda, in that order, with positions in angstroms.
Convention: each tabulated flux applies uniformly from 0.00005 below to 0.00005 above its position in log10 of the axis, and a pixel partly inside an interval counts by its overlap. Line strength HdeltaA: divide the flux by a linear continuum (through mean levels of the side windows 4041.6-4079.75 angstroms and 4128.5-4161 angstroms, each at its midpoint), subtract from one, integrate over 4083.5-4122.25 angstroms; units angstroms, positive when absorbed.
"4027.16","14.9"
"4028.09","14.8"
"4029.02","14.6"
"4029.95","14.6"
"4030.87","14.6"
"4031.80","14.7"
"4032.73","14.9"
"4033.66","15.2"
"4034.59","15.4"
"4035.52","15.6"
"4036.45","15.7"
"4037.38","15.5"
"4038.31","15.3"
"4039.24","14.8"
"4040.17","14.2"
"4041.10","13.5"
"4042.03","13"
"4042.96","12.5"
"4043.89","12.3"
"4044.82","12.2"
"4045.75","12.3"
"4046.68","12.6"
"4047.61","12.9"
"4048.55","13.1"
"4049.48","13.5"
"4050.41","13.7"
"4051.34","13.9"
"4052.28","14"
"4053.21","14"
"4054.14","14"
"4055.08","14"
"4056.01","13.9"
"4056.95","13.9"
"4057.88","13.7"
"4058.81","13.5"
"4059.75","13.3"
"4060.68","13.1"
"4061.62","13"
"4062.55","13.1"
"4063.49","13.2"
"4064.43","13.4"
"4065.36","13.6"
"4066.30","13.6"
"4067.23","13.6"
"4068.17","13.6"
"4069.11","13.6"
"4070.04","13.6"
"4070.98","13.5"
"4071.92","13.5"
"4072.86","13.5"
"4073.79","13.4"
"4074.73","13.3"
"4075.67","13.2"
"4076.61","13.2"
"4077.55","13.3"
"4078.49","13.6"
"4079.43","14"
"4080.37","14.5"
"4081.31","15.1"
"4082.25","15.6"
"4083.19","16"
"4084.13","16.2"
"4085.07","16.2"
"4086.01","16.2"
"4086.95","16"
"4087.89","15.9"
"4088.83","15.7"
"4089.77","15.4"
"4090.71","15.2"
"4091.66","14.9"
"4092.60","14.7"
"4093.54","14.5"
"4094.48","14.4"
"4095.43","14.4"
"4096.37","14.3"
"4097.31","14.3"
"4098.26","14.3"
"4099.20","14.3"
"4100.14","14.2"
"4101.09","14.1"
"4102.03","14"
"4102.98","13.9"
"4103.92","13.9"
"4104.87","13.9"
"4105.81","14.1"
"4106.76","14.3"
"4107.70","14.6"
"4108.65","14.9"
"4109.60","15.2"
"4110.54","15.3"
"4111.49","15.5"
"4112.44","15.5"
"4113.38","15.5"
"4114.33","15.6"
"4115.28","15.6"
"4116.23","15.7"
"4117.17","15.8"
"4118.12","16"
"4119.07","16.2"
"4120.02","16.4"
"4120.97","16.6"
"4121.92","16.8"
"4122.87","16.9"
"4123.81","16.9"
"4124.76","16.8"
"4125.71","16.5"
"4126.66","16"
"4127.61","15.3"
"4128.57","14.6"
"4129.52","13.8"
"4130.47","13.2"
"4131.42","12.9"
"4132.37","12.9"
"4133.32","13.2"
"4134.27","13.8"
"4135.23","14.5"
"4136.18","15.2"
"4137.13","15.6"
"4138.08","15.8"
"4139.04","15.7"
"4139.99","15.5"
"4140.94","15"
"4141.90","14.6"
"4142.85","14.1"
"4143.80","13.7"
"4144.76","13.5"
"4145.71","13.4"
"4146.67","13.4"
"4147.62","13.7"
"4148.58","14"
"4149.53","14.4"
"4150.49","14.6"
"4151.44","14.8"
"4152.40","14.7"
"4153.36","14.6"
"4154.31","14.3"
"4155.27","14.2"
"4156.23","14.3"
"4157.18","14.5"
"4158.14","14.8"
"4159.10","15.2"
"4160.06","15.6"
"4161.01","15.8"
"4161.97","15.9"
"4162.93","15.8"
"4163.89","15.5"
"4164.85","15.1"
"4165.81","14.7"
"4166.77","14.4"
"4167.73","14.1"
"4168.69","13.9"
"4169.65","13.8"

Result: -3.51 angstroms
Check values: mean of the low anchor 13.4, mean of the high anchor 14.4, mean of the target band 15.1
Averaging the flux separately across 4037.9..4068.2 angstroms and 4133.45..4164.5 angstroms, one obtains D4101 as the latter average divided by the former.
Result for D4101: 1.09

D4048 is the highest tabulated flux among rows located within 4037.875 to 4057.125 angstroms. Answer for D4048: 15.3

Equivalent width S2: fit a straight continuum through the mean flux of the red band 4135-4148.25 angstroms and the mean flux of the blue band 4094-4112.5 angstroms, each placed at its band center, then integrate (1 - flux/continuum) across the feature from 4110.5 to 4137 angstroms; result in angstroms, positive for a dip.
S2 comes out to -1.5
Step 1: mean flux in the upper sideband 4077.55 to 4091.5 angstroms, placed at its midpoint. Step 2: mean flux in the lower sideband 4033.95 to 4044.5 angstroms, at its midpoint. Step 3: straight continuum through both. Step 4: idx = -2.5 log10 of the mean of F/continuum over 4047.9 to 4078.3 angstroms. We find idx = 0.10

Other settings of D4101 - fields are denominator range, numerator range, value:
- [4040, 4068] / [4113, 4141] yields 1.15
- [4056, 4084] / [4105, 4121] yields 1.12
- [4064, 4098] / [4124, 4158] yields 1.01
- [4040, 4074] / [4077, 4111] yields 1.10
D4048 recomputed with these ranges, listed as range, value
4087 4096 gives 15.9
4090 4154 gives 16.9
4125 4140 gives 16.5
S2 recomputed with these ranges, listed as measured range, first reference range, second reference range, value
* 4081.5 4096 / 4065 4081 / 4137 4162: -1.70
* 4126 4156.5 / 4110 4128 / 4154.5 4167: 2.26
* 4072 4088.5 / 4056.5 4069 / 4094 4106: -1.02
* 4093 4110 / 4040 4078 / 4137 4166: -0.39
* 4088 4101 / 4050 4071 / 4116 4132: 0.02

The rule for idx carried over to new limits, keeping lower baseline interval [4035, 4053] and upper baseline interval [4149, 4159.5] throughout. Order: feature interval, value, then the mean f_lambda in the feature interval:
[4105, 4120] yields -0.08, 15.3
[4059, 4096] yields -0.02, 14.3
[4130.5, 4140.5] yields 0.00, 14.5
